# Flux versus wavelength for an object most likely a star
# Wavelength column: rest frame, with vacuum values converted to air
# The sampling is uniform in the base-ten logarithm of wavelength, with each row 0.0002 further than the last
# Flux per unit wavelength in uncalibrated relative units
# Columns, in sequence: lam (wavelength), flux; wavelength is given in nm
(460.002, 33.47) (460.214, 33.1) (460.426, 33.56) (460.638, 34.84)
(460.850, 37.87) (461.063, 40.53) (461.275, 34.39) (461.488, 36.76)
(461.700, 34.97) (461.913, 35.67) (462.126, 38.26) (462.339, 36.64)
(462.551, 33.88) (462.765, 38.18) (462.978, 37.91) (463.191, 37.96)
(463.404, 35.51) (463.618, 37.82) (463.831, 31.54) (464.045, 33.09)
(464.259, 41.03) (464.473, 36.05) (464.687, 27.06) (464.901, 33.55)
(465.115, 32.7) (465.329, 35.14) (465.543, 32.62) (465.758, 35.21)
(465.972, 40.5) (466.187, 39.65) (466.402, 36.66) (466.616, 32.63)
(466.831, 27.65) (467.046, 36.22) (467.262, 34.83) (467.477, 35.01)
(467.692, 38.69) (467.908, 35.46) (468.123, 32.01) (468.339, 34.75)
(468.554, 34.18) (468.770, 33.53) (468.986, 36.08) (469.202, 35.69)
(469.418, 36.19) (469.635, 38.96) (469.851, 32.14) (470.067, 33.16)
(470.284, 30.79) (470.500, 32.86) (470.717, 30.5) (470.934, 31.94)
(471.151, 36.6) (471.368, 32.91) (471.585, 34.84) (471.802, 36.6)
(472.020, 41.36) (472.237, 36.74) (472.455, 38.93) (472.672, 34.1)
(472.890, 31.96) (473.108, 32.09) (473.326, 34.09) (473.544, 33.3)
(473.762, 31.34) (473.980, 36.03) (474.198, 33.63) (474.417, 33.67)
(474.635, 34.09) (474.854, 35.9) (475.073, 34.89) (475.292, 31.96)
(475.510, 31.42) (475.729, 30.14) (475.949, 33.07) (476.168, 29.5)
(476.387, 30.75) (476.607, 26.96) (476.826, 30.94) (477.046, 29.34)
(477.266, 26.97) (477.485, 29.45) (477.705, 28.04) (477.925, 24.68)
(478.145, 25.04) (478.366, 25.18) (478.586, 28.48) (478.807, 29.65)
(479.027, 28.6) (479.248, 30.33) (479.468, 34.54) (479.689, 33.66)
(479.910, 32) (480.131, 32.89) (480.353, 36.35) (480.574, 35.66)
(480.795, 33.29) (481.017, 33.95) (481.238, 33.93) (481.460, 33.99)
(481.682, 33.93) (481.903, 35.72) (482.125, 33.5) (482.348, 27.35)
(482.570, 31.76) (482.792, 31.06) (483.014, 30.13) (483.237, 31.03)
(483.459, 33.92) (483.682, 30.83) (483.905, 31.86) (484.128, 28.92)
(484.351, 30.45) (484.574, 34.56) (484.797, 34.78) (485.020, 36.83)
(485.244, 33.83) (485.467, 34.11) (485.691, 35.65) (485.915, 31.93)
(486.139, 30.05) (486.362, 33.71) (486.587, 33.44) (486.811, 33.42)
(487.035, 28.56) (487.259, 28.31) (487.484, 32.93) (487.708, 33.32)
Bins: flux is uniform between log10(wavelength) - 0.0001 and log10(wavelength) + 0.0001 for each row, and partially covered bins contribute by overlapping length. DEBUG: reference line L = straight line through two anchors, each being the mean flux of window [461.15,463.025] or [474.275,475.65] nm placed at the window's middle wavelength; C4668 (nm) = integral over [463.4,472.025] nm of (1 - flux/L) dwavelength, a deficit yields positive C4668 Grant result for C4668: 0.11 nm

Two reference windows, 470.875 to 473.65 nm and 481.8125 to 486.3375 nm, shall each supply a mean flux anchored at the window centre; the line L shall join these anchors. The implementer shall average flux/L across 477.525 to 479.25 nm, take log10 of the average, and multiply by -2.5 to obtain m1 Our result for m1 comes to 0.23 mag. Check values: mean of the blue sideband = 35.1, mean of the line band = 27.4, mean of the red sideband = 32.4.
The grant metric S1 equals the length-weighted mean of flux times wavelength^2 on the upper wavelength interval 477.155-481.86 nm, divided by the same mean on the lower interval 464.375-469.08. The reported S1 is 0.9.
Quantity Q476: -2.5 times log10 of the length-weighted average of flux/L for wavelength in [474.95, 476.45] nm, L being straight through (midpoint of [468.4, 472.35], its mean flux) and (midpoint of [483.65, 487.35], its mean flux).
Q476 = 0.07 mag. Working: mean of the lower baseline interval 34.7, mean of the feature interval 31.7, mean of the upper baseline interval 32.5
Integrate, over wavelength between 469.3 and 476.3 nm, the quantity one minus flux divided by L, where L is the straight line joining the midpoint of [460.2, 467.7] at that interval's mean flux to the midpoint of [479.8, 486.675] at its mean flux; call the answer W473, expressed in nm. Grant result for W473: 0.08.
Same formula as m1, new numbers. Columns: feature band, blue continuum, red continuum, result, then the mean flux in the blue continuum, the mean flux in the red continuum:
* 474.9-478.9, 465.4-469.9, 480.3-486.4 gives 0.16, 35.2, 32.9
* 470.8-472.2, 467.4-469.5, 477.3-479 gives -0.10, 35.2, 27.3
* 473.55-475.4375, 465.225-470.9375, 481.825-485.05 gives -0.01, 34.6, 32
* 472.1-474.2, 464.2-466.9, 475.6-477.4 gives -0.10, 34.6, 29.7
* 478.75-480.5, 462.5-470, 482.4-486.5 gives 0.02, 35.1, 32.5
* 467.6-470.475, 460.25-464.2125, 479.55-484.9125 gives 0.01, 36.1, 32.7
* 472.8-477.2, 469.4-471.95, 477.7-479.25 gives -0.07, 34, 27.3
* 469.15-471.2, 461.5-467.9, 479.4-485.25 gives 0.03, 35.4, 33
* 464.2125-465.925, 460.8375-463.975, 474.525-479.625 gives 0.03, 36.4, 30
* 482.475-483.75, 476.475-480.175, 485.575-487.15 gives -0.01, 29.2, 32.4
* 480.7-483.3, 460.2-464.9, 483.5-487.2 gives 0.02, 35.8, 32.6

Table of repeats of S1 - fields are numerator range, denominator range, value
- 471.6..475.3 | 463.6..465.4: 1.06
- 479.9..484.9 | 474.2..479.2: 1.12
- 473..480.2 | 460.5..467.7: 0.92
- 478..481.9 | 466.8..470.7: 0.97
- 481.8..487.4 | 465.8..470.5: 0.99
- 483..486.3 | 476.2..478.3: 1.20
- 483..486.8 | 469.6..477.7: 1.04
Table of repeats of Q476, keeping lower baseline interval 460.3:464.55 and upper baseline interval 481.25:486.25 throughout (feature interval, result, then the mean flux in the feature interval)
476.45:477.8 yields 0.18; 28.7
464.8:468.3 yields 0.02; 34.9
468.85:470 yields -0.02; 35.7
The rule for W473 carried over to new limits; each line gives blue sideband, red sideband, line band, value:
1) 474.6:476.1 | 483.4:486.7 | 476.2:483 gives 0.42 nm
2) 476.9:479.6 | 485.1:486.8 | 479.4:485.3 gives -0.38 nm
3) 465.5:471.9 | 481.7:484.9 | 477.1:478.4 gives 0.24 nm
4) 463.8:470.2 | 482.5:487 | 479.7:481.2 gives -0.04 nm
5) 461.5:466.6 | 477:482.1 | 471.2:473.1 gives -0.14 nm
